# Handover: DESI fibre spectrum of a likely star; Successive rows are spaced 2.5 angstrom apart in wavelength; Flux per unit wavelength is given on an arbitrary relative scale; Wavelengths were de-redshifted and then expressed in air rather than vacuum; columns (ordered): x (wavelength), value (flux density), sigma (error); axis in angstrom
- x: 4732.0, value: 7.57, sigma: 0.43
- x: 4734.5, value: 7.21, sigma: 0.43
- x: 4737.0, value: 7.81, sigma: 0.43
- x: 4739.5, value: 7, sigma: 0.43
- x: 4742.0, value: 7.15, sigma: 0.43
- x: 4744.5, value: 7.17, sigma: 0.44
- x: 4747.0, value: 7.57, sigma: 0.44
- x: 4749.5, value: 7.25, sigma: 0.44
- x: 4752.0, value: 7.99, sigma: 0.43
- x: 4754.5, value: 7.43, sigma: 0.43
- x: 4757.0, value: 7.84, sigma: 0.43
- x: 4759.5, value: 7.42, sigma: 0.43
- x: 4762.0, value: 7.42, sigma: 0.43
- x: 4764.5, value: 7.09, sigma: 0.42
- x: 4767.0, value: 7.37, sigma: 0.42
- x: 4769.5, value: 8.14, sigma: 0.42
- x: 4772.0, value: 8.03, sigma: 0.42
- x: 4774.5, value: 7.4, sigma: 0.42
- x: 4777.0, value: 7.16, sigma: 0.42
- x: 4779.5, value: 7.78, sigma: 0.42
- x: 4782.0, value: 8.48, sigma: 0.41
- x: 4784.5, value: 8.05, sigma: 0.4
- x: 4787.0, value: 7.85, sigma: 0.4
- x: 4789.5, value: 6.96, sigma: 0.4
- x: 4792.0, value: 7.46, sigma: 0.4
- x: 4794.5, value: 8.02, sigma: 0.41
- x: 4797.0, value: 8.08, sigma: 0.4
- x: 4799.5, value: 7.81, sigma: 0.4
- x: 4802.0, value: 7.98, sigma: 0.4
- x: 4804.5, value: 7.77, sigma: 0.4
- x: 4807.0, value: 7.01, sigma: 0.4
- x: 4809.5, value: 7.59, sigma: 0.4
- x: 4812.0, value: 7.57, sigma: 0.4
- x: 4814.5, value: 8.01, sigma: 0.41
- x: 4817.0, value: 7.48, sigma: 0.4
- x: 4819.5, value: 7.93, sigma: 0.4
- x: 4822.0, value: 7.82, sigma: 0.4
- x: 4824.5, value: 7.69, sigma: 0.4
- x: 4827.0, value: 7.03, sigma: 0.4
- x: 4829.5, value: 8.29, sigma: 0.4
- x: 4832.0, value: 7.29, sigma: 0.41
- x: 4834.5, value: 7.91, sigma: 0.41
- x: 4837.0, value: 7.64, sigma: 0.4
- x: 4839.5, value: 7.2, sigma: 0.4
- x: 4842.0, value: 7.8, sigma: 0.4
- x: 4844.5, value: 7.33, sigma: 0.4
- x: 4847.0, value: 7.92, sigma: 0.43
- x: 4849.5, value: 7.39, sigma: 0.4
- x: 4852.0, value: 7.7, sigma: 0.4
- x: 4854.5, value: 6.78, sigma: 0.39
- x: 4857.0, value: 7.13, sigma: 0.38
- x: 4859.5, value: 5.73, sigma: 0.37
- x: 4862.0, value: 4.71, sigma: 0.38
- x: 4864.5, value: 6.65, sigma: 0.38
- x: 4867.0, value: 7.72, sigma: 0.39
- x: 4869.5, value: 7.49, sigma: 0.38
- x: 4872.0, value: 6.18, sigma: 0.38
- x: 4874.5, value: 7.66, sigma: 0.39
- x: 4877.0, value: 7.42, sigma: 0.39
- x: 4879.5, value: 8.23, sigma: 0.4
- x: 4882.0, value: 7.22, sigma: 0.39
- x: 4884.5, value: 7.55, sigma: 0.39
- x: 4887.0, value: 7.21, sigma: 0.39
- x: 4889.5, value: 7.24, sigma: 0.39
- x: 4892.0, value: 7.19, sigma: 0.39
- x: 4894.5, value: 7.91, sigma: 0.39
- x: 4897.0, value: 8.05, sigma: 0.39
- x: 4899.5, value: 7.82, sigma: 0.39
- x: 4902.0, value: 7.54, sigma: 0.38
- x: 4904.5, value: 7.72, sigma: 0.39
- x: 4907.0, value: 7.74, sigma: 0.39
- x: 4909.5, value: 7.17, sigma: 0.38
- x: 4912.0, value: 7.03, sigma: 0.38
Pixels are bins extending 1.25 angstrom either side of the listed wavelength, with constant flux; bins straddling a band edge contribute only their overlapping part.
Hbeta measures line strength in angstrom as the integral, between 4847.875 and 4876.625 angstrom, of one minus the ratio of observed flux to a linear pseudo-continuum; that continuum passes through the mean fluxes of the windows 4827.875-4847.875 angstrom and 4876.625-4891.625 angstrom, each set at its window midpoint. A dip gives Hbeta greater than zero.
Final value 2.6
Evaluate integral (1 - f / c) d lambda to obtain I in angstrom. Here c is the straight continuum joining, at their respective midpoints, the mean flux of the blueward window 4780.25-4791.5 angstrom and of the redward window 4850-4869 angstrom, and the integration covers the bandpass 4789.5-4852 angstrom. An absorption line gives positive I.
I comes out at -3.3 angstrom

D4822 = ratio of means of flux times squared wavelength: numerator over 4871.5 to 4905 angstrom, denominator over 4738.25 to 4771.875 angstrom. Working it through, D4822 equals 1.06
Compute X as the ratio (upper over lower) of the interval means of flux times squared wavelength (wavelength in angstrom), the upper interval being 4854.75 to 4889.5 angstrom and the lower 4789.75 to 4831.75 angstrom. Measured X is 0.9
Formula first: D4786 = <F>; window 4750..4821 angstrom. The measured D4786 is 7.68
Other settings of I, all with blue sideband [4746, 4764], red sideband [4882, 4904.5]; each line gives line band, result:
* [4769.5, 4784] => -0.5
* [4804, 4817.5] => 0.0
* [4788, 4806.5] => -0.4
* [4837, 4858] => 0.3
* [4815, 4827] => -0.2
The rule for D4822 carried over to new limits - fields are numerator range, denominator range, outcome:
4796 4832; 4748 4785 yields 1.03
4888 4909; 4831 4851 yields 1.03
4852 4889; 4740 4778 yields 0.98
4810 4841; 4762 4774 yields 1.03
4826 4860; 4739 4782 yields 1.02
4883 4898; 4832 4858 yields 1.02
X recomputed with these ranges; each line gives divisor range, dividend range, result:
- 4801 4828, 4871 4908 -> 1.02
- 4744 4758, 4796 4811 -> 1.04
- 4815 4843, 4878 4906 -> 1.02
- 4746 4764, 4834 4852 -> 1.04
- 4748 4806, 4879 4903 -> 1.03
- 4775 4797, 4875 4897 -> 1.02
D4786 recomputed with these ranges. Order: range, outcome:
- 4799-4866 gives 7.37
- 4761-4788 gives 7.71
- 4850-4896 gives 7.11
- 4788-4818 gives 7.65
